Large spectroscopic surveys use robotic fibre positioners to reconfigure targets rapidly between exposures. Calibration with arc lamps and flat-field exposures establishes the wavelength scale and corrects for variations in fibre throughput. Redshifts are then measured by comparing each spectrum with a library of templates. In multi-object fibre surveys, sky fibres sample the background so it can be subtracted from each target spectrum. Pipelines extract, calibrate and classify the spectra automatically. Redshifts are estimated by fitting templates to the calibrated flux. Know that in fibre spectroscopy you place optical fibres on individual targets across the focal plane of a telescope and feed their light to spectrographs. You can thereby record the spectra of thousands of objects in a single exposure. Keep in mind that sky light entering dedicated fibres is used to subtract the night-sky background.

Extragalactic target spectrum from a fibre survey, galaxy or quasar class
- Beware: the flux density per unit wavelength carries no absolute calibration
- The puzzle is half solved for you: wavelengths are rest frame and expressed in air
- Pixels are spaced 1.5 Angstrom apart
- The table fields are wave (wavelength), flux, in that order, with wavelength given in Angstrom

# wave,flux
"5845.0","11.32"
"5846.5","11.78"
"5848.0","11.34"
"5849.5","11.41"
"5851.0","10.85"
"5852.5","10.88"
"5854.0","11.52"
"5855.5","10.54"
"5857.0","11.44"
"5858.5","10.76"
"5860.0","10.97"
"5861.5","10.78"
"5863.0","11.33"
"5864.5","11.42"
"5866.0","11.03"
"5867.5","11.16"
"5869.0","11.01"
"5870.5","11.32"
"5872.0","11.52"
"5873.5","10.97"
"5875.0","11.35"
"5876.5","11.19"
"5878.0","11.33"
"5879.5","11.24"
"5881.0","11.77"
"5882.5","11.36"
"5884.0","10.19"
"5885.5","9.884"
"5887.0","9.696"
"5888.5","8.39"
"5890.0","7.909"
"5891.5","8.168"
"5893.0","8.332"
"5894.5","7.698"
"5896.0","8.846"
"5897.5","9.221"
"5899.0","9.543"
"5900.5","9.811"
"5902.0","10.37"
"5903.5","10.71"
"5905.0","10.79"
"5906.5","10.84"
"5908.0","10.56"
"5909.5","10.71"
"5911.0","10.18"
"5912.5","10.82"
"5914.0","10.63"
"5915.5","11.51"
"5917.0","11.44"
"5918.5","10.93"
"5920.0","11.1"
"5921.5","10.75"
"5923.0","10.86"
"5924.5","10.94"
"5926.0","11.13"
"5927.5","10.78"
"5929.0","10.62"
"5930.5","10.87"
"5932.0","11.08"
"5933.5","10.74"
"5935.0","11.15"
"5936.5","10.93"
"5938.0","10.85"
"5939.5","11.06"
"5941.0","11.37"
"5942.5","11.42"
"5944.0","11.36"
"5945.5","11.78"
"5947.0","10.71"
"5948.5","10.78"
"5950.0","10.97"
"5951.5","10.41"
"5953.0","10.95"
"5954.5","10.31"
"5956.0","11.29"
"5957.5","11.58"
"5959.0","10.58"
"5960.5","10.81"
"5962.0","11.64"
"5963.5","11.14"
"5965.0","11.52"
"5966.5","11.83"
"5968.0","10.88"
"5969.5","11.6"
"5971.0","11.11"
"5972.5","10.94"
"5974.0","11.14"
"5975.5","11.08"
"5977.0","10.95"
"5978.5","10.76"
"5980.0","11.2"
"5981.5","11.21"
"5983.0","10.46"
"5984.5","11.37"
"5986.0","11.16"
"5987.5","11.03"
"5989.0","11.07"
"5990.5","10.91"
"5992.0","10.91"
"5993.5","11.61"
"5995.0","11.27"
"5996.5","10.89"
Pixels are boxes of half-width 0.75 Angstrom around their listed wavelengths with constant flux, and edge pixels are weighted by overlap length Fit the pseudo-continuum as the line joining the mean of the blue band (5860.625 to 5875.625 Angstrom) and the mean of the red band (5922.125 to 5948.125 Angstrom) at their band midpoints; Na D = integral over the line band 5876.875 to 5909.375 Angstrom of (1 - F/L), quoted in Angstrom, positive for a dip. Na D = 3.67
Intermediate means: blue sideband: 11.2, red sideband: 11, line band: 9.87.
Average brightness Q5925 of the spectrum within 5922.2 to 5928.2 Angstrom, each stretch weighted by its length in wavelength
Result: 10.9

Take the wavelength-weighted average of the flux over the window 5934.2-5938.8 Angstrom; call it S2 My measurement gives 11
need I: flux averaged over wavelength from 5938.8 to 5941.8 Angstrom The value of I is 11.2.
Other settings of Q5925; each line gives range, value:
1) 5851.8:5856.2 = 11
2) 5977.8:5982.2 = 11.1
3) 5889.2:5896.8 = 8.2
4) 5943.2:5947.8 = 11.3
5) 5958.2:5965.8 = 11.1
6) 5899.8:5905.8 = 10.4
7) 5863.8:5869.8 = 11.2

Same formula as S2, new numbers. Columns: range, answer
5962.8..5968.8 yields 11.3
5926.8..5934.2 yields 10.8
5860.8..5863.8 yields 11.1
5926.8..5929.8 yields 10.7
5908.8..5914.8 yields 10.6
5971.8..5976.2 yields 11.1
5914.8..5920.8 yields 11.2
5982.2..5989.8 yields 11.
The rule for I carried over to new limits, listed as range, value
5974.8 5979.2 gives 10.9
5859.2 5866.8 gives 11.1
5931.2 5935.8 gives 11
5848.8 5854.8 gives 11.2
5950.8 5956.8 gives 10.7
